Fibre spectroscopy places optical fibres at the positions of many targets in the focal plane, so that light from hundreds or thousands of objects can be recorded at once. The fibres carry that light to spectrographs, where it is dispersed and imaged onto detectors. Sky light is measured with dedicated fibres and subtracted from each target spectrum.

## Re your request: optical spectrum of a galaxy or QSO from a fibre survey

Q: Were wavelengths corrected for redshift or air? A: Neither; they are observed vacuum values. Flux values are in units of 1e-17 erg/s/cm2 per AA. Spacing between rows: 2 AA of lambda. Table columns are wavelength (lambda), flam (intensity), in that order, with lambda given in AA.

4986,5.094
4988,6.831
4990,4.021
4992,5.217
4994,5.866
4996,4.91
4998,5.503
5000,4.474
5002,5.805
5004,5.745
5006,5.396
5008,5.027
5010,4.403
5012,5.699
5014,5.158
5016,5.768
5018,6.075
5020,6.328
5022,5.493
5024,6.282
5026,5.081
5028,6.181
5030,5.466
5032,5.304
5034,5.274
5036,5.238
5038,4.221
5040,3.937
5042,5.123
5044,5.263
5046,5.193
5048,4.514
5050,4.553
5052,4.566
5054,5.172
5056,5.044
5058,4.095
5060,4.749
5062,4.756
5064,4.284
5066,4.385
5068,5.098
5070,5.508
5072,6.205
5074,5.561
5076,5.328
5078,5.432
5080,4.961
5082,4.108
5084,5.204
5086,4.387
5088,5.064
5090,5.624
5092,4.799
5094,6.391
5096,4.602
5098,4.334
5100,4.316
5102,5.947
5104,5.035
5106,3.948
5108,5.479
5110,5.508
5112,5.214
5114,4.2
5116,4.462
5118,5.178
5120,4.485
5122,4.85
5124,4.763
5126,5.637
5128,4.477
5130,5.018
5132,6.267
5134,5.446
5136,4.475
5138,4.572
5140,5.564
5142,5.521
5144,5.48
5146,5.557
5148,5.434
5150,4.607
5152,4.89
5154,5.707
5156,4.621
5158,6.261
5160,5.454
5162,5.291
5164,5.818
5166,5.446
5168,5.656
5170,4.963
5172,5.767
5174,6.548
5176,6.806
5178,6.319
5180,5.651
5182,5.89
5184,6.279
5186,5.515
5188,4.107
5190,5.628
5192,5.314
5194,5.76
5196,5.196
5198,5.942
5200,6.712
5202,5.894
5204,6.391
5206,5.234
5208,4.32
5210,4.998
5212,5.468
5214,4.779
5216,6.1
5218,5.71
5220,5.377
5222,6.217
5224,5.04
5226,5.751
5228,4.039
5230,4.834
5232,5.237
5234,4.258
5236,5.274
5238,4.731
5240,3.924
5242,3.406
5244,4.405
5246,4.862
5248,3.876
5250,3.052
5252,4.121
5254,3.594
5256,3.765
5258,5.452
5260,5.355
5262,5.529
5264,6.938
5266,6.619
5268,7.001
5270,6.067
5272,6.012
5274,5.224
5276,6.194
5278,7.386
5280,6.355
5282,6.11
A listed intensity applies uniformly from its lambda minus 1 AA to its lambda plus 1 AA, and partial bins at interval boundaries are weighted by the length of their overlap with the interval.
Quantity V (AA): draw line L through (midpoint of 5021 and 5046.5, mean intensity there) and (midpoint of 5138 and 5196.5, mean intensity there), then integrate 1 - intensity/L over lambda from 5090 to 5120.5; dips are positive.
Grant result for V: 2.5 AA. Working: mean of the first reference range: 5.24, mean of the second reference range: 5.54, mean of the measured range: 4.96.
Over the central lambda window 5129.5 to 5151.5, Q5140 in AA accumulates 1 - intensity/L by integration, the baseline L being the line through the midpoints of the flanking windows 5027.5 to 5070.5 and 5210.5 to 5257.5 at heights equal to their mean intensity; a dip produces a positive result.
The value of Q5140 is -2.17 AA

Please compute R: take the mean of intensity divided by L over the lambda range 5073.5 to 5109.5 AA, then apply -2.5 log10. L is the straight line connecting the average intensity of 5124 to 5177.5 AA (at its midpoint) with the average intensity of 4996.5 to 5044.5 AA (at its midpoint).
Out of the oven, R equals 0.08 mag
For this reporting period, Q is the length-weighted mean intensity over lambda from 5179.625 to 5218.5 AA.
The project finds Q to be 5.54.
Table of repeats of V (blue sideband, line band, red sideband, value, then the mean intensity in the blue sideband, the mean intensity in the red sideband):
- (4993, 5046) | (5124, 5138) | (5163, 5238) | 0.8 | 5.34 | 5.51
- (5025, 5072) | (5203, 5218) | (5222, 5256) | -2.8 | 4.94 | 4.43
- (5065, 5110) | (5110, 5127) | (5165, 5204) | 1.3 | 5.09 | 5.77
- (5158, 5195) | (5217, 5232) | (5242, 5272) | 0.1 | 5.69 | 5.02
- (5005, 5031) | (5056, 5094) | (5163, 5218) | 3.9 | 5.57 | 5.65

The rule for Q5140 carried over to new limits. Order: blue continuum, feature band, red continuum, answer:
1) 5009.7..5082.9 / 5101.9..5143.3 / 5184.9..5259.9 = 0.3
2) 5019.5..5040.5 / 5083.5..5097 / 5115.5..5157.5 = 0.2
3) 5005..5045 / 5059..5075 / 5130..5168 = 0.8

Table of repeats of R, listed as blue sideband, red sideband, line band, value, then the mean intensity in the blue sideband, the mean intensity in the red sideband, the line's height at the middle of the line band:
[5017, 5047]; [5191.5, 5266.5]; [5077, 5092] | 0.07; 5.36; 5.08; 5.29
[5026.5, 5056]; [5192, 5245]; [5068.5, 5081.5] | -0.08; 5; 5.19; 5.04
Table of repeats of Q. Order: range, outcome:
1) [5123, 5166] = 5.28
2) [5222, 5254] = 4.48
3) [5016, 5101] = 5.09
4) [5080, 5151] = 5.03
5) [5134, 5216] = 5.5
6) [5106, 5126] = 4.89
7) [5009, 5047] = 5.34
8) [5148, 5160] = 5.25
